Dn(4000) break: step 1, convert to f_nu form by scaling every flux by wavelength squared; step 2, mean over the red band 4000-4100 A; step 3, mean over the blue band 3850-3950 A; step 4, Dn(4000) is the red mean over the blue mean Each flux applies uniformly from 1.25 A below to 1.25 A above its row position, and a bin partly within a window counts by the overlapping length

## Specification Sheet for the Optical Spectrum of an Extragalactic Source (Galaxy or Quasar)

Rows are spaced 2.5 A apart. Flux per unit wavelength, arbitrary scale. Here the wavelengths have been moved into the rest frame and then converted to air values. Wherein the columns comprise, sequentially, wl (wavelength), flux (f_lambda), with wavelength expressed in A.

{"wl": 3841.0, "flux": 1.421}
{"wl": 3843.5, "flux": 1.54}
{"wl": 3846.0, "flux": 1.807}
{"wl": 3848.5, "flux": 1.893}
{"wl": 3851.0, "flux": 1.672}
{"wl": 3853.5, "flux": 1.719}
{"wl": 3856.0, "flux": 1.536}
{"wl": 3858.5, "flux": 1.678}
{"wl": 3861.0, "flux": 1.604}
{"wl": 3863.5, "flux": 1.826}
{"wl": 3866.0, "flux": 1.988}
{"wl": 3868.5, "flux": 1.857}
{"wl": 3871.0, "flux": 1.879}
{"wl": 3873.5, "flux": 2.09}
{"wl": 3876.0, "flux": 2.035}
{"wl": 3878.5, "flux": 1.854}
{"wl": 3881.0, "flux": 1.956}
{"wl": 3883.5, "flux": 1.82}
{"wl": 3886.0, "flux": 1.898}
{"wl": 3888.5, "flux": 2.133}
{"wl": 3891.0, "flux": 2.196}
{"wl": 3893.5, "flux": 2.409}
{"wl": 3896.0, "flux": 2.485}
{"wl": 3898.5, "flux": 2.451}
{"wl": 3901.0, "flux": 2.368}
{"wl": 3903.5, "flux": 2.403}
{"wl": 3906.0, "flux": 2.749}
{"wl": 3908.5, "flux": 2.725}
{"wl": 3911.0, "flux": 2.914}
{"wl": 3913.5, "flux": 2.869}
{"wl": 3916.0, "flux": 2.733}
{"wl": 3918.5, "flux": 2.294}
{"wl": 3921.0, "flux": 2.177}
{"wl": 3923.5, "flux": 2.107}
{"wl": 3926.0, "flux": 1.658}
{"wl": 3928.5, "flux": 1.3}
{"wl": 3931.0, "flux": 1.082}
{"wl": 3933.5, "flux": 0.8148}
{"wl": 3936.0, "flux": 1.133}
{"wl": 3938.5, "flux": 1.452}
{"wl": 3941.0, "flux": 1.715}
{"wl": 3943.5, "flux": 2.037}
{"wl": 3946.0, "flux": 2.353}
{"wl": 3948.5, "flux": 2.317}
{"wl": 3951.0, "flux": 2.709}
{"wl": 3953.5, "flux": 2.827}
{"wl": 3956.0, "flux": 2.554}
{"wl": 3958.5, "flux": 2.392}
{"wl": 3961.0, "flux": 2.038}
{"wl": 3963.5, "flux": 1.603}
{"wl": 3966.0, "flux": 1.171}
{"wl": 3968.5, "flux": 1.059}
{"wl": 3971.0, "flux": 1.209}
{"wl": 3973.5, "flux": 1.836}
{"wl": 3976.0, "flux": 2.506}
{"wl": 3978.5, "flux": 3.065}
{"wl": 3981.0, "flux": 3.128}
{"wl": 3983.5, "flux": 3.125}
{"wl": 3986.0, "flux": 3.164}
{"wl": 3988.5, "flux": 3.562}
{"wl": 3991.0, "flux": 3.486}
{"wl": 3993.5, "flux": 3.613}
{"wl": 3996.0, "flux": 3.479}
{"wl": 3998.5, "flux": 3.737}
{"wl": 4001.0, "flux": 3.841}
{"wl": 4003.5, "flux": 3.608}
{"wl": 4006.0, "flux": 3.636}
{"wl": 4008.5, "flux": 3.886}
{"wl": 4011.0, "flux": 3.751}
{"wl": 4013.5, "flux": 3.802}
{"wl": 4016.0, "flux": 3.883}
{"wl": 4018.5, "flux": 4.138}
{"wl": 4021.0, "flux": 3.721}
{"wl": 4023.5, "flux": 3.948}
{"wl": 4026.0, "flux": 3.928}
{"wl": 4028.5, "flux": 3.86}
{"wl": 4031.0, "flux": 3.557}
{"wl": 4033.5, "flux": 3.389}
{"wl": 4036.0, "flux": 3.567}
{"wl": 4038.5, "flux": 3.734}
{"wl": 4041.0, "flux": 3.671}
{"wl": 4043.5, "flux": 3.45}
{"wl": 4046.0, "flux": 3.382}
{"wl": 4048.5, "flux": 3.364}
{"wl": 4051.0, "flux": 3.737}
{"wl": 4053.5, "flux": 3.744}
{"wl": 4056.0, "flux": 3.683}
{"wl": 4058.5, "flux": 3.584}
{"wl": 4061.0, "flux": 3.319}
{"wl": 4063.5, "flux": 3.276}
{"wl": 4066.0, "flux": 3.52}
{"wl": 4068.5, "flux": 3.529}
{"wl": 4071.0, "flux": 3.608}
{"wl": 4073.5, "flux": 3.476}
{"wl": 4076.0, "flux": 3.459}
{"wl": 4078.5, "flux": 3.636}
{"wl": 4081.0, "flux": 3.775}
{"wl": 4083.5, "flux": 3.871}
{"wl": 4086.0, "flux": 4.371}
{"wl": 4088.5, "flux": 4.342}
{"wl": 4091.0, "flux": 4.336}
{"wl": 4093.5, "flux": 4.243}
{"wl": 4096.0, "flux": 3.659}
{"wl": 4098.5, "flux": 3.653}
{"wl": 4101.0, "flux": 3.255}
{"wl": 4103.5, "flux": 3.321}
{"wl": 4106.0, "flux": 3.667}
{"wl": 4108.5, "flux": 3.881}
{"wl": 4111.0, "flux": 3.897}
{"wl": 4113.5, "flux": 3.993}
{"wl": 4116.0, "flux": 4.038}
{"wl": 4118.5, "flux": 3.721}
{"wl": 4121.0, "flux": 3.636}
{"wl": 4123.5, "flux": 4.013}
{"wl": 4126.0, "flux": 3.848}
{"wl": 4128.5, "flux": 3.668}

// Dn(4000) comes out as 2.0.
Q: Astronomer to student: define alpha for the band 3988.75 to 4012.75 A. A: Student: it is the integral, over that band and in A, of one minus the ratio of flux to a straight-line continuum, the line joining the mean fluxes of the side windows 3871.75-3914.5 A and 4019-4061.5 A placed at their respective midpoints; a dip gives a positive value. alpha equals -2.8 A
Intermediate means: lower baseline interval 2.31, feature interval 3.67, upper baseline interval 3.64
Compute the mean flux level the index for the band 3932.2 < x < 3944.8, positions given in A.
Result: 1.43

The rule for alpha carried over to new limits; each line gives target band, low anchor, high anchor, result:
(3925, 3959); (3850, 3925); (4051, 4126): 9.5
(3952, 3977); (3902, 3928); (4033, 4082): 7.9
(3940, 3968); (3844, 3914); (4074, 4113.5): 5.8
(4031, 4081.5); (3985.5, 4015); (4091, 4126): 2.4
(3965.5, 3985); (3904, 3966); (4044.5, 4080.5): 2.9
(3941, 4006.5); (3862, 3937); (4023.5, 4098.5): 4.2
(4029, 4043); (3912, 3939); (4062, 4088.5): -1.8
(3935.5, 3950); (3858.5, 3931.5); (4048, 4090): 3.8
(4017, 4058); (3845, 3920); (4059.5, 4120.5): -4.3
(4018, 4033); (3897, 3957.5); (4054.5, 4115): -3.3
